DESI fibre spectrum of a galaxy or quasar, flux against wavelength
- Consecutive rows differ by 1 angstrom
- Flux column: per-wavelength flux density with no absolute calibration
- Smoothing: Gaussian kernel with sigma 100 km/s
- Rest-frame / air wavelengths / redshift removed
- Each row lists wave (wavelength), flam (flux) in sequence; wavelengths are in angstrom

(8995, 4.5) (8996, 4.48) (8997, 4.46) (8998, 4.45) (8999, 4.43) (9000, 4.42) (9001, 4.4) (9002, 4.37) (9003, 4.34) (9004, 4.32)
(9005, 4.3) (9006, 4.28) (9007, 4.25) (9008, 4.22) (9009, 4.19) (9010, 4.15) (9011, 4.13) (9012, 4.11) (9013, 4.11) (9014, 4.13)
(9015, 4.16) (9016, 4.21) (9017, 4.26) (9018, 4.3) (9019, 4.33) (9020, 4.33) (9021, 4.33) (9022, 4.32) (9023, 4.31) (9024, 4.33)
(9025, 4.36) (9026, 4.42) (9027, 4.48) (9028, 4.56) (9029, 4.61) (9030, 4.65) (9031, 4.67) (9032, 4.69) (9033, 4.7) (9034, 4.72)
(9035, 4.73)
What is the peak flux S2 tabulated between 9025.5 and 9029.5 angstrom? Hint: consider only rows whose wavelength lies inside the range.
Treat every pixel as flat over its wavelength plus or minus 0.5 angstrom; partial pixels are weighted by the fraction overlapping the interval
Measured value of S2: 4.61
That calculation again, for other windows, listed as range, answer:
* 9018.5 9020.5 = 4.33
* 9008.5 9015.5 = 4.19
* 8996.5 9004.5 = 4.46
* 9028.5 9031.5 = 4.67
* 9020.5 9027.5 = 4.48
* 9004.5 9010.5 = 4.3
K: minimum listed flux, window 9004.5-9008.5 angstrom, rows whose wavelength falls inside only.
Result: 4.22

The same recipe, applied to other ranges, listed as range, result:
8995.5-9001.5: 4.4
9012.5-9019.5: 4.11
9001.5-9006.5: 4.28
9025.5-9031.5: 4.42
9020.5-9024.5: 4.31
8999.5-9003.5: 4.34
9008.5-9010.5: 4.15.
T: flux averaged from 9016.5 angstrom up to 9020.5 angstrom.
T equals 4.3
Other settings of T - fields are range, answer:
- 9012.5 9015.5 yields 4.13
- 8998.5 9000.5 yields 4.42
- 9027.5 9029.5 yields 4.58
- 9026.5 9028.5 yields 4.52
